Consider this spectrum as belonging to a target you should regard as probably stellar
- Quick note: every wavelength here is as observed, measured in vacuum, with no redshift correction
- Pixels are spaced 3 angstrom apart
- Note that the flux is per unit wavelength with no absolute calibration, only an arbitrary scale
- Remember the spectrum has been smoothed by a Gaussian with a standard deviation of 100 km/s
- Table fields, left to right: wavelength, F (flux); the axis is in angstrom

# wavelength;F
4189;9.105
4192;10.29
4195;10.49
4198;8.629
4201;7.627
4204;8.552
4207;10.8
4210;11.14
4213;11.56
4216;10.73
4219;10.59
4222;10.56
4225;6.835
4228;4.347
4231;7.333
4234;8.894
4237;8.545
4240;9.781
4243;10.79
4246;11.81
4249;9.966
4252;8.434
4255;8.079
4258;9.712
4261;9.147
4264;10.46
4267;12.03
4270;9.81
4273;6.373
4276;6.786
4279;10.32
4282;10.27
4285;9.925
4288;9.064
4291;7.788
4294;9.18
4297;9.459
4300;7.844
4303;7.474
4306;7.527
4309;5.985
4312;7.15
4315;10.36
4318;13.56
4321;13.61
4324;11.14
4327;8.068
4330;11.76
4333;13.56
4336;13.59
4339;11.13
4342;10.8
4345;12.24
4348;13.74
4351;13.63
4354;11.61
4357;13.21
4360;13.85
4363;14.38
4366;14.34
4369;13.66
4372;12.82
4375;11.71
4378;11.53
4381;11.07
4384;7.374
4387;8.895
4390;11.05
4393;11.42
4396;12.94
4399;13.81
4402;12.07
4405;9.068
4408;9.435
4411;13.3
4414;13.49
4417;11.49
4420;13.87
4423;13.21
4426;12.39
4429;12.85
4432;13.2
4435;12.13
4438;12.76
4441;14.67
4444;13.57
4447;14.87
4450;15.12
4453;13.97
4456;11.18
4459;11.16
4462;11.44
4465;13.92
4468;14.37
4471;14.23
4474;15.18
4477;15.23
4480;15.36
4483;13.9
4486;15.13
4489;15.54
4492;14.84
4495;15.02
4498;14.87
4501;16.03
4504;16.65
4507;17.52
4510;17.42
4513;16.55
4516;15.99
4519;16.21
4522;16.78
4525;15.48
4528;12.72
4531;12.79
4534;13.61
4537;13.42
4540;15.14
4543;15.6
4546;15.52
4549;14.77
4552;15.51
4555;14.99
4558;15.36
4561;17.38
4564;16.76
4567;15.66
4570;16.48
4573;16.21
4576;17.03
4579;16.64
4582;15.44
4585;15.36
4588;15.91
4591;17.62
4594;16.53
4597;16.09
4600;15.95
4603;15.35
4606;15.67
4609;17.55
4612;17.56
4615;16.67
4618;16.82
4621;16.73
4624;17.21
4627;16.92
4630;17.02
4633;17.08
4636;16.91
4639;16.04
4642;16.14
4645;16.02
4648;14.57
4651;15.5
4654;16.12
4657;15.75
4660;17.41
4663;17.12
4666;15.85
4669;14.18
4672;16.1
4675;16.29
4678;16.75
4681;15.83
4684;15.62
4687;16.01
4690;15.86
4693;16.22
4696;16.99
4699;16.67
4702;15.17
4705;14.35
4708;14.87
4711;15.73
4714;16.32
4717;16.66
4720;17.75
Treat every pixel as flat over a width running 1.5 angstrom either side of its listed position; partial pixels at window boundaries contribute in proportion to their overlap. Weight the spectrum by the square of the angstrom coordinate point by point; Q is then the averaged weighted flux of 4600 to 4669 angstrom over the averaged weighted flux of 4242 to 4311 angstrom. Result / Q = 2.13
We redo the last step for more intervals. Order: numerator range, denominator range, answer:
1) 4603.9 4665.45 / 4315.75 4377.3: 1.49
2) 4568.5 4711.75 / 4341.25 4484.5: 1.40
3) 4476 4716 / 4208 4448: 1.65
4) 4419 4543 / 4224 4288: 1.77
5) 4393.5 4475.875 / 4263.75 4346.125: 1.39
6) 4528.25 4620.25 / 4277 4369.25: 1.62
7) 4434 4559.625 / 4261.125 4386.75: 1.48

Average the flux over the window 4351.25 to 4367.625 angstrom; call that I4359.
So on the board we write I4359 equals 13.5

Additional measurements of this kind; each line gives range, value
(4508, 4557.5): 15.2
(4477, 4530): 15.6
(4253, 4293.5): 9.2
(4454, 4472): 12.7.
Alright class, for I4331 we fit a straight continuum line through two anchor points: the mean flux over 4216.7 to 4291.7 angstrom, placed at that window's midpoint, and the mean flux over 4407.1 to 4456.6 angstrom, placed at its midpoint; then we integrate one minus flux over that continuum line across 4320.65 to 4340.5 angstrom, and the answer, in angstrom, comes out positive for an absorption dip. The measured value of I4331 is -1.6 angstrom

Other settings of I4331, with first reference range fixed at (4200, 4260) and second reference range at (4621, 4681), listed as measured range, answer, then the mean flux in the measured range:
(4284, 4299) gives 1.9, 9.01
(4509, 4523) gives -2.5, 16.6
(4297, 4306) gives 2.2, 7.94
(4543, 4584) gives -3.1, 16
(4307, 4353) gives -1.4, 11.3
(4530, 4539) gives 0.6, 13.4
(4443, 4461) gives -0.4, 13.3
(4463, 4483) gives -1.9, 14.6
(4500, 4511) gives -2.4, 16.9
